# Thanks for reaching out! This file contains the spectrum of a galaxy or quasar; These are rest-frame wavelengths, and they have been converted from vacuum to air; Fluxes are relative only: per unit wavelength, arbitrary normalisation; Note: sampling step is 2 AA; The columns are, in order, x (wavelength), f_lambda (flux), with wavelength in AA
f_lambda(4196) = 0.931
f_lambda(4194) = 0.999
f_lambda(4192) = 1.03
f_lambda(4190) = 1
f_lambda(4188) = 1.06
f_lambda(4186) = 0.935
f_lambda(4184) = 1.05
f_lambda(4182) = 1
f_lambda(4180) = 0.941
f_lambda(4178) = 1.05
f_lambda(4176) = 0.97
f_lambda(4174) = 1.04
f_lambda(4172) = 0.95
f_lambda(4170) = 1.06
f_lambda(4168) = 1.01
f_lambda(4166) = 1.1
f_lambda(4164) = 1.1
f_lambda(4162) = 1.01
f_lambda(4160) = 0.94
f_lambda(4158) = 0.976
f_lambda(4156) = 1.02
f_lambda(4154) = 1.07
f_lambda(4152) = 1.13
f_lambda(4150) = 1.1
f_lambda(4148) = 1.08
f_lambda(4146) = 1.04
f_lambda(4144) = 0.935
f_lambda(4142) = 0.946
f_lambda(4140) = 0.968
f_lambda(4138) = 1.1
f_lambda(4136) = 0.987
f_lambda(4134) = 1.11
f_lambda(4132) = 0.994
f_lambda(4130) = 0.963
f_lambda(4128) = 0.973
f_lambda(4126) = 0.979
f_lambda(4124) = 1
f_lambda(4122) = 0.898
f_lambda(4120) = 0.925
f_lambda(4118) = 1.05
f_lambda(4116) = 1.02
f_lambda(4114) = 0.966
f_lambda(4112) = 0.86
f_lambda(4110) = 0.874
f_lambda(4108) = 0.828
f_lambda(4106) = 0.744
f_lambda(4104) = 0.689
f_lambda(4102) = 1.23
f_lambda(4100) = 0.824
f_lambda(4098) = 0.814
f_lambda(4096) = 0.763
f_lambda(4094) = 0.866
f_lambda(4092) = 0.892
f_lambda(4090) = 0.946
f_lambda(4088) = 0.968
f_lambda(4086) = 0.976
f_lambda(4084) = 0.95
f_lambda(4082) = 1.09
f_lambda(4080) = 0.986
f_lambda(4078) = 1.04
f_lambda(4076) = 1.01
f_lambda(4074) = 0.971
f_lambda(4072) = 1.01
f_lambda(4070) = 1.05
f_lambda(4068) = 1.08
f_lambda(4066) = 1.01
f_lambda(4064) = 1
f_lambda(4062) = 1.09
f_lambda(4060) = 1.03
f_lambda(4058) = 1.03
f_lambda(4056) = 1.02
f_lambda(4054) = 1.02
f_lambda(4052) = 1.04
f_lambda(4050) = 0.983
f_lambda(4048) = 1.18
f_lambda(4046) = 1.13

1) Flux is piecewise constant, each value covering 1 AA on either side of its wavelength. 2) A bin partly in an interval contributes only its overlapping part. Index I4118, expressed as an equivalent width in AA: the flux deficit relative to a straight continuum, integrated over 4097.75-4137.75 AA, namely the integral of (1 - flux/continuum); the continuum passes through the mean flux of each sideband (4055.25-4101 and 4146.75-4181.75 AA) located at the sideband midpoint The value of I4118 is 2.4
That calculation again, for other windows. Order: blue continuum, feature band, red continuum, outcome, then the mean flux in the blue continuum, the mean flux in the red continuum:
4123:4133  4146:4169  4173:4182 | -1.3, 0.982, 1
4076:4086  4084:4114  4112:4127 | 3.3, 1.01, 0.969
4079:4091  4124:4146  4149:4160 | 0.7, 0.986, 1.05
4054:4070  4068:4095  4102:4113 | -0.9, 1.04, 0.838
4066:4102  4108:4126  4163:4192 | 0.7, 0.964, 1.02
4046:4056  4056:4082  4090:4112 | -1.1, 1.06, 0.857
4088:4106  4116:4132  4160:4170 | -0.5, 0.876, 1.04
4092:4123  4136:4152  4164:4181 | -1.1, 0.89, 1.02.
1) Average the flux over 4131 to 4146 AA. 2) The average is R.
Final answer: 1.01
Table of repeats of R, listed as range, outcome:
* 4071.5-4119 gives 0.931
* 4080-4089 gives 0.995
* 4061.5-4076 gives 1.03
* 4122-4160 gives 1.02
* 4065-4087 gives 1.02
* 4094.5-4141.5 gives 0.937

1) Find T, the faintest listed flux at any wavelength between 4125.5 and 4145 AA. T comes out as 0.935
